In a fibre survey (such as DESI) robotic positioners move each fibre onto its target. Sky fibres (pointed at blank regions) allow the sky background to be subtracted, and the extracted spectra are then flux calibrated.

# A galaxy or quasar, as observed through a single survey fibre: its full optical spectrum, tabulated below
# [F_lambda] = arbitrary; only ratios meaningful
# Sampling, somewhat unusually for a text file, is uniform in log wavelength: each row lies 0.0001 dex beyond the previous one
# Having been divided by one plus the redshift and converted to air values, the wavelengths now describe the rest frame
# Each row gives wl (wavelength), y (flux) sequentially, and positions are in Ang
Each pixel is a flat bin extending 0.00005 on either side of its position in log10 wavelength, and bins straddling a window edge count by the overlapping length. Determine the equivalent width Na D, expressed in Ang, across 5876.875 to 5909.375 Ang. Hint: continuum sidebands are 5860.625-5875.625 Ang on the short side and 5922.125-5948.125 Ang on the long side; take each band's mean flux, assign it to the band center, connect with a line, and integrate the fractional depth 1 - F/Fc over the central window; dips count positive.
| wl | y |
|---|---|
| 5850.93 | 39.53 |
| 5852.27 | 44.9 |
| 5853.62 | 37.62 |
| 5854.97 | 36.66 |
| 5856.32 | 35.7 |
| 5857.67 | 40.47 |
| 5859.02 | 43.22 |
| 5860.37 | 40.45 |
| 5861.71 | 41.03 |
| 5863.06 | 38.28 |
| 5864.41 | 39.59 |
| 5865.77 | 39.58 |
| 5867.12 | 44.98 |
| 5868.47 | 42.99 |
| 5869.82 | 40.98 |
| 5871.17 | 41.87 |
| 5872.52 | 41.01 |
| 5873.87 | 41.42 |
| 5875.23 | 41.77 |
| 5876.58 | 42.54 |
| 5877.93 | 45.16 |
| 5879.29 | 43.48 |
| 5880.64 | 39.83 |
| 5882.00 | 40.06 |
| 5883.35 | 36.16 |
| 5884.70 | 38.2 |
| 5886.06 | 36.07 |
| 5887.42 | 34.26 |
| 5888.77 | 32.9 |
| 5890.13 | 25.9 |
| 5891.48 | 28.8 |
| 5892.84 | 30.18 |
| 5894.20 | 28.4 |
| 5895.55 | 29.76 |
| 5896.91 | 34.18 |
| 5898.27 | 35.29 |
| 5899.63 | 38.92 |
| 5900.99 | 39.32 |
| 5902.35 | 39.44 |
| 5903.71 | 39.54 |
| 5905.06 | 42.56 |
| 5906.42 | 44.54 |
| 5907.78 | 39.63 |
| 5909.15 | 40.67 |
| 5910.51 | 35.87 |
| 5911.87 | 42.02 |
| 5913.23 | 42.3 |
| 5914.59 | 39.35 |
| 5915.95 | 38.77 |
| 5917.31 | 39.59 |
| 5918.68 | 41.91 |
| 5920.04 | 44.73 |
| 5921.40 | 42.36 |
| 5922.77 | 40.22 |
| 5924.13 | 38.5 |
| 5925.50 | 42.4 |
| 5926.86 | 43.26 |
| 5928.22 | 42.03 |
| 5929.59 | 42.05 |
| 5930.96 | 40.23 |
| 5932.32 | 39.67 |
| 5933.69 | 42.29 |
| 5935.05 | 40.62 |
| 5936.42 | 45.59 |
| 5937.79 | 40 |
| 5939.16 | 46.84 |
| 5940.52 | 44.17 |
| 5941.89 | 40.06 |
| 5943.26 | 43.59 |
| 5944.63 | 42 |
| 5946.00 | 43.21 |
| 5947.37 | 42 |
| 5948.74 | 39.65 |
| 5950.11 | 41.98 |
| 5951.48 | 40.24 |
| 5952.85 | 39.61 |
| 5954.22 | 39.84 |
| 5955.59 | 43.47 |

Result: 3.68 Ang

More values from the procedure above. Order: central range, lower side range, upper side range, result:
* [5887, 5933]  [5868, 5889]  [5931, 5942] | 3.5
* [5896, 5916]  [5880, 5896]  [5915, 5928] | -0.9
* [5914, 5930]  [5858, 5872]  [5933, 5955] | 0.2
